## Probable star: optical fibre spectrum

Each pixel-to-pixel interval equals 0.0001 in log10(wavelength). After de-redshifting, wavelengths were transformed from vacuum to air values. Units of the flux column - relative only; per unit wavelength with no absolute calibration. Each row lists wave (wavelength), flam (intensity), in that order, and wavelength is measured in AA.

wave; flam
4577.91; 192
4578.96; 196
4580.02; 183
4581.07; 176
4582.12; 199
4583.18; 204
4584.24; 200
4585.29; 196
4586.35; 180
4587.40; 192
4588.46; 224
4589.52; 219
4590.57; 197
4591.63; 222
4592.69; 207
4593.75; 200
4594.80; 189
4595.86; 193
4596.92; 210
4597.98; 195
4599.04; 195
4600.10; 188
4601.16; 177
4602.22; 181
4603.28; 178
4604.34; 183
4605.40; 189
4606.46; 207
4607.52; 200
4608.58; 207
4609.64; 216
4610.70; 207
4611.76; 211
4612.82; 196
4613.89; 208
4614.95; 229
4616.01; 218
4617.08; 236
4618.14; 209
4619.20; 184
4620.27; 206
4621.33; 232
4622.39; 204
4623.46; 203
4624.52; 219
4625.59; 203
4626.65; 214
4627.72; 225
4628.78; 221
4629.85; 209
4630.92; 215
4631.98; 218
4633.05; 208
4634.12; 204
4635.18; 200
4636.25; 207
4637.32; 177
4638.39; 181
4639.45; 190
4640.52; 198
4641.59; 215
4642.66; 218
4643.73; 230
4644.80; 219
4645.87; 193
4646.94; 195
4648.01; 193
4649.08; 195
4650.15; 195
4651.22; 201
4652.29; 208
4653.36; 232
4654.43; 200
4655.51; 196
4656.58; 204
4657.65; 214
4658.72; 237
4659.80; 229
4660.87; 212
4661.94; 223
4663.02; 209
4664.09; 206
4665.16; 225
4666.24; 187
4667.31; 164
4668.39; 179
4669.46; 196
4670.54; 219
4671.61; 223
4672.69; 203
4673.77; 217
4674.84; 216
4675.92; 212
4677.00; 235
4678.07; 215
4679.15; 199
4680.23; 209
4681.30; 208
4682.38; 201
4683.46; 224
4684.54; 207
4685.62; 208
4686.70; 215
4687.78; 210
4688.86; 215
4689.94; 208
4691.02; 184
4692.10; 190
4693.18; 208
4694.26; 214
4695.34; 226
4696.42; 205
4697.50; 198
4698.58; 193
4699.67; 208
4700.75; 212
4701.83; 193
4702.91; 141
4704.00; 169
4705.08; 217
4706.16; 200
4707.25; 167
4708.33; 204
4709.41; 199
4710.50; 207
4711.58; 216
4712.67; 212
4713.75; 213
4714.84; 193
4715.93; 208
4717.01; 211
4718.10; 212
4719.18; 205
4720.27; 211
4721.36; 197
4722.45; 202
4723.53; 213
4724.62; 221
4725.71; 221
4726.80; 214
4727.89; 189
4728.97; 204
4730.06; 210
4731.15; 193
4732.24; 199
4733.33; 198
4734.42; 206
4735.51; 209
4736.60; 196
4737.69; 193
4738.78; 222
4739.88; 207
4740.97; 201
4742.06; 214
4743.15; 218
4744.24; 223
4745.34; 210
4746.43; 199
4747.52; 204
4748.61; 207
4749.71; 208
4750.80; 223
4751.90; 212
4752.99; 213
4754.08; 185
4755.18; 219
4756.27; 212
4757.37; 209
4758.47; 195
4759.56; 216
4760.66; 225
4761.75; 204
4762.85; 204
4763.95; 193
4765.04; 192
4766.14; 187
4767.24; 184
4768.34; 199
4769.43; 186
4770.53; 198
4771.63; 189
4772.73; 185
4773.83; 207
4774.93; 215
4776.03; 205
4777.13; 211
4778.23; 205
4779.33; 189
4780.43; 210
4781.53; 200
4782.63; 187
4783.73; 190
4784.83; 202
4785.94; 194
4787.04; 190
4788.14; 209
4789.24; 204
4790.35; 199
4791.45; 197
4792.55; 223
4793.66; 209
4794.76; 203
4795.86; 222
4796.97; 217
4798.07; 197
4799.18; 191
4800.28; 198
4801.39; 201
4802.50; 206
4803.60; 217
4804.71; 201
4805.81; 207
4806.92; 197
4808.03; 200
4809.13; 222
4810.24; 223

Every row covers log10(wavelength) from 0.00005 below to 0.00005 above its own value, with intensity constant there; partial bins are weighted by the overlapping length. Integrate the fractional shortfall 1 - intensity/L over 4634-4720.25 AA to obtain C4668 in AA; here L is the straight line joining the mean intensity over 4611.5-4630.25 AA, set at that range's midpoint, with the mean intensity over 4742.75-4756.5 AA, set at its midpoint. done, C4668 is 2.8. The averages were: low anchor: 213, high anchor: 210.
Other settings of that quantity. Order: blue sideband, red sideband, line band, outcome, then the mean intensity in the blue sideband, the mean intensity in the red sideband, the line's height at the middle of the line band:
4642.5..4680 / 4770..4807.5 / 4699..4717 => 0.7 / 208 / 202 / 206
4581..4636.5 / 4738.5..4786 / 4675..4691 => -0.6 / 204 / 204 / 204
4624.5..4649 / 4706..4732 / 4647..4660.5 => -0.2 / 206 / 205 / 206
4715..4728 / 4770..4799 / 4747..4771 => 0.2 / 209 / 202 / 205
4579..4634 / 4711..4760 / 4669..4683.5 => -0.5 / 204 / 208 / 206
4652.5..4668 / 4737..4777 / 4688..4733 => 1.0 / 209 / 205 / 207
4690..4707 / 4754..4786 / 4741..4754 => -0.7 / 197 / 200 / 199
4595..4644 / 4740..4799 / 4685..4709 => 0.6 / 204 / 204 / 204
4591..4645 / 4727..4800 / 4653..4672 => -0.4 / 205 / 203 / 204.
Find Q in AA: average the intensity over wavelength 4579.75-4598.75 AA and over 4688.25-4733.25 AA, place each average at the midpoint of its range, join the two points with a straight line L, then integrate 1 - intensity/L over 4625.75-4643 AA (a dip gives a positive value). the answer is -0.47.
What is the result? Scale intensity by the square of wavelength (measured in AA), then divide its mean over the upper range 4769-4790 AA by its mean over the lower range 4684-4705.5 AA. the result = 1.03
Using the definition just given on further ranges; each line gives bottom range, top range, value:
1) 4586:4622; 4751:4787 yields 1.06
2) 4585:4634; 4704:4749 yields 1.06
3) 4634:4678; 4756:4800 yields 1.03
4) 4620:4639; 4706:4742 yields 1.02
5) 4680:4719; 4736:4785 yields 1.03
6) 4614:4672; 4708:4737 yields 1.03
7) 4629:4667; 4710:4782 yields 1.03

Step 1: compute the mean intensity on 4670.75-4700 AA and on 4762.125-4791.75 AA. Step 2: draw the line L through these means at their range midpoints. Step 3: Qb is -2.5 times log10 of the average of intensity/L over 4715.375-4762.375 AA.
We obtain -0.029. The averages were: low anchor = 209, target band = 208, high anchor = 197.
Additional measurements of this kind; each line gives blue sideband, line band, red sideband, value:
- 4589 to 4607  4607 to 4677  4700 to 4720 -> -0.06 mag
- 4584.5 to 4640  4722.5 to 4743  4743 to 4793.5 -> -0.02 mag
